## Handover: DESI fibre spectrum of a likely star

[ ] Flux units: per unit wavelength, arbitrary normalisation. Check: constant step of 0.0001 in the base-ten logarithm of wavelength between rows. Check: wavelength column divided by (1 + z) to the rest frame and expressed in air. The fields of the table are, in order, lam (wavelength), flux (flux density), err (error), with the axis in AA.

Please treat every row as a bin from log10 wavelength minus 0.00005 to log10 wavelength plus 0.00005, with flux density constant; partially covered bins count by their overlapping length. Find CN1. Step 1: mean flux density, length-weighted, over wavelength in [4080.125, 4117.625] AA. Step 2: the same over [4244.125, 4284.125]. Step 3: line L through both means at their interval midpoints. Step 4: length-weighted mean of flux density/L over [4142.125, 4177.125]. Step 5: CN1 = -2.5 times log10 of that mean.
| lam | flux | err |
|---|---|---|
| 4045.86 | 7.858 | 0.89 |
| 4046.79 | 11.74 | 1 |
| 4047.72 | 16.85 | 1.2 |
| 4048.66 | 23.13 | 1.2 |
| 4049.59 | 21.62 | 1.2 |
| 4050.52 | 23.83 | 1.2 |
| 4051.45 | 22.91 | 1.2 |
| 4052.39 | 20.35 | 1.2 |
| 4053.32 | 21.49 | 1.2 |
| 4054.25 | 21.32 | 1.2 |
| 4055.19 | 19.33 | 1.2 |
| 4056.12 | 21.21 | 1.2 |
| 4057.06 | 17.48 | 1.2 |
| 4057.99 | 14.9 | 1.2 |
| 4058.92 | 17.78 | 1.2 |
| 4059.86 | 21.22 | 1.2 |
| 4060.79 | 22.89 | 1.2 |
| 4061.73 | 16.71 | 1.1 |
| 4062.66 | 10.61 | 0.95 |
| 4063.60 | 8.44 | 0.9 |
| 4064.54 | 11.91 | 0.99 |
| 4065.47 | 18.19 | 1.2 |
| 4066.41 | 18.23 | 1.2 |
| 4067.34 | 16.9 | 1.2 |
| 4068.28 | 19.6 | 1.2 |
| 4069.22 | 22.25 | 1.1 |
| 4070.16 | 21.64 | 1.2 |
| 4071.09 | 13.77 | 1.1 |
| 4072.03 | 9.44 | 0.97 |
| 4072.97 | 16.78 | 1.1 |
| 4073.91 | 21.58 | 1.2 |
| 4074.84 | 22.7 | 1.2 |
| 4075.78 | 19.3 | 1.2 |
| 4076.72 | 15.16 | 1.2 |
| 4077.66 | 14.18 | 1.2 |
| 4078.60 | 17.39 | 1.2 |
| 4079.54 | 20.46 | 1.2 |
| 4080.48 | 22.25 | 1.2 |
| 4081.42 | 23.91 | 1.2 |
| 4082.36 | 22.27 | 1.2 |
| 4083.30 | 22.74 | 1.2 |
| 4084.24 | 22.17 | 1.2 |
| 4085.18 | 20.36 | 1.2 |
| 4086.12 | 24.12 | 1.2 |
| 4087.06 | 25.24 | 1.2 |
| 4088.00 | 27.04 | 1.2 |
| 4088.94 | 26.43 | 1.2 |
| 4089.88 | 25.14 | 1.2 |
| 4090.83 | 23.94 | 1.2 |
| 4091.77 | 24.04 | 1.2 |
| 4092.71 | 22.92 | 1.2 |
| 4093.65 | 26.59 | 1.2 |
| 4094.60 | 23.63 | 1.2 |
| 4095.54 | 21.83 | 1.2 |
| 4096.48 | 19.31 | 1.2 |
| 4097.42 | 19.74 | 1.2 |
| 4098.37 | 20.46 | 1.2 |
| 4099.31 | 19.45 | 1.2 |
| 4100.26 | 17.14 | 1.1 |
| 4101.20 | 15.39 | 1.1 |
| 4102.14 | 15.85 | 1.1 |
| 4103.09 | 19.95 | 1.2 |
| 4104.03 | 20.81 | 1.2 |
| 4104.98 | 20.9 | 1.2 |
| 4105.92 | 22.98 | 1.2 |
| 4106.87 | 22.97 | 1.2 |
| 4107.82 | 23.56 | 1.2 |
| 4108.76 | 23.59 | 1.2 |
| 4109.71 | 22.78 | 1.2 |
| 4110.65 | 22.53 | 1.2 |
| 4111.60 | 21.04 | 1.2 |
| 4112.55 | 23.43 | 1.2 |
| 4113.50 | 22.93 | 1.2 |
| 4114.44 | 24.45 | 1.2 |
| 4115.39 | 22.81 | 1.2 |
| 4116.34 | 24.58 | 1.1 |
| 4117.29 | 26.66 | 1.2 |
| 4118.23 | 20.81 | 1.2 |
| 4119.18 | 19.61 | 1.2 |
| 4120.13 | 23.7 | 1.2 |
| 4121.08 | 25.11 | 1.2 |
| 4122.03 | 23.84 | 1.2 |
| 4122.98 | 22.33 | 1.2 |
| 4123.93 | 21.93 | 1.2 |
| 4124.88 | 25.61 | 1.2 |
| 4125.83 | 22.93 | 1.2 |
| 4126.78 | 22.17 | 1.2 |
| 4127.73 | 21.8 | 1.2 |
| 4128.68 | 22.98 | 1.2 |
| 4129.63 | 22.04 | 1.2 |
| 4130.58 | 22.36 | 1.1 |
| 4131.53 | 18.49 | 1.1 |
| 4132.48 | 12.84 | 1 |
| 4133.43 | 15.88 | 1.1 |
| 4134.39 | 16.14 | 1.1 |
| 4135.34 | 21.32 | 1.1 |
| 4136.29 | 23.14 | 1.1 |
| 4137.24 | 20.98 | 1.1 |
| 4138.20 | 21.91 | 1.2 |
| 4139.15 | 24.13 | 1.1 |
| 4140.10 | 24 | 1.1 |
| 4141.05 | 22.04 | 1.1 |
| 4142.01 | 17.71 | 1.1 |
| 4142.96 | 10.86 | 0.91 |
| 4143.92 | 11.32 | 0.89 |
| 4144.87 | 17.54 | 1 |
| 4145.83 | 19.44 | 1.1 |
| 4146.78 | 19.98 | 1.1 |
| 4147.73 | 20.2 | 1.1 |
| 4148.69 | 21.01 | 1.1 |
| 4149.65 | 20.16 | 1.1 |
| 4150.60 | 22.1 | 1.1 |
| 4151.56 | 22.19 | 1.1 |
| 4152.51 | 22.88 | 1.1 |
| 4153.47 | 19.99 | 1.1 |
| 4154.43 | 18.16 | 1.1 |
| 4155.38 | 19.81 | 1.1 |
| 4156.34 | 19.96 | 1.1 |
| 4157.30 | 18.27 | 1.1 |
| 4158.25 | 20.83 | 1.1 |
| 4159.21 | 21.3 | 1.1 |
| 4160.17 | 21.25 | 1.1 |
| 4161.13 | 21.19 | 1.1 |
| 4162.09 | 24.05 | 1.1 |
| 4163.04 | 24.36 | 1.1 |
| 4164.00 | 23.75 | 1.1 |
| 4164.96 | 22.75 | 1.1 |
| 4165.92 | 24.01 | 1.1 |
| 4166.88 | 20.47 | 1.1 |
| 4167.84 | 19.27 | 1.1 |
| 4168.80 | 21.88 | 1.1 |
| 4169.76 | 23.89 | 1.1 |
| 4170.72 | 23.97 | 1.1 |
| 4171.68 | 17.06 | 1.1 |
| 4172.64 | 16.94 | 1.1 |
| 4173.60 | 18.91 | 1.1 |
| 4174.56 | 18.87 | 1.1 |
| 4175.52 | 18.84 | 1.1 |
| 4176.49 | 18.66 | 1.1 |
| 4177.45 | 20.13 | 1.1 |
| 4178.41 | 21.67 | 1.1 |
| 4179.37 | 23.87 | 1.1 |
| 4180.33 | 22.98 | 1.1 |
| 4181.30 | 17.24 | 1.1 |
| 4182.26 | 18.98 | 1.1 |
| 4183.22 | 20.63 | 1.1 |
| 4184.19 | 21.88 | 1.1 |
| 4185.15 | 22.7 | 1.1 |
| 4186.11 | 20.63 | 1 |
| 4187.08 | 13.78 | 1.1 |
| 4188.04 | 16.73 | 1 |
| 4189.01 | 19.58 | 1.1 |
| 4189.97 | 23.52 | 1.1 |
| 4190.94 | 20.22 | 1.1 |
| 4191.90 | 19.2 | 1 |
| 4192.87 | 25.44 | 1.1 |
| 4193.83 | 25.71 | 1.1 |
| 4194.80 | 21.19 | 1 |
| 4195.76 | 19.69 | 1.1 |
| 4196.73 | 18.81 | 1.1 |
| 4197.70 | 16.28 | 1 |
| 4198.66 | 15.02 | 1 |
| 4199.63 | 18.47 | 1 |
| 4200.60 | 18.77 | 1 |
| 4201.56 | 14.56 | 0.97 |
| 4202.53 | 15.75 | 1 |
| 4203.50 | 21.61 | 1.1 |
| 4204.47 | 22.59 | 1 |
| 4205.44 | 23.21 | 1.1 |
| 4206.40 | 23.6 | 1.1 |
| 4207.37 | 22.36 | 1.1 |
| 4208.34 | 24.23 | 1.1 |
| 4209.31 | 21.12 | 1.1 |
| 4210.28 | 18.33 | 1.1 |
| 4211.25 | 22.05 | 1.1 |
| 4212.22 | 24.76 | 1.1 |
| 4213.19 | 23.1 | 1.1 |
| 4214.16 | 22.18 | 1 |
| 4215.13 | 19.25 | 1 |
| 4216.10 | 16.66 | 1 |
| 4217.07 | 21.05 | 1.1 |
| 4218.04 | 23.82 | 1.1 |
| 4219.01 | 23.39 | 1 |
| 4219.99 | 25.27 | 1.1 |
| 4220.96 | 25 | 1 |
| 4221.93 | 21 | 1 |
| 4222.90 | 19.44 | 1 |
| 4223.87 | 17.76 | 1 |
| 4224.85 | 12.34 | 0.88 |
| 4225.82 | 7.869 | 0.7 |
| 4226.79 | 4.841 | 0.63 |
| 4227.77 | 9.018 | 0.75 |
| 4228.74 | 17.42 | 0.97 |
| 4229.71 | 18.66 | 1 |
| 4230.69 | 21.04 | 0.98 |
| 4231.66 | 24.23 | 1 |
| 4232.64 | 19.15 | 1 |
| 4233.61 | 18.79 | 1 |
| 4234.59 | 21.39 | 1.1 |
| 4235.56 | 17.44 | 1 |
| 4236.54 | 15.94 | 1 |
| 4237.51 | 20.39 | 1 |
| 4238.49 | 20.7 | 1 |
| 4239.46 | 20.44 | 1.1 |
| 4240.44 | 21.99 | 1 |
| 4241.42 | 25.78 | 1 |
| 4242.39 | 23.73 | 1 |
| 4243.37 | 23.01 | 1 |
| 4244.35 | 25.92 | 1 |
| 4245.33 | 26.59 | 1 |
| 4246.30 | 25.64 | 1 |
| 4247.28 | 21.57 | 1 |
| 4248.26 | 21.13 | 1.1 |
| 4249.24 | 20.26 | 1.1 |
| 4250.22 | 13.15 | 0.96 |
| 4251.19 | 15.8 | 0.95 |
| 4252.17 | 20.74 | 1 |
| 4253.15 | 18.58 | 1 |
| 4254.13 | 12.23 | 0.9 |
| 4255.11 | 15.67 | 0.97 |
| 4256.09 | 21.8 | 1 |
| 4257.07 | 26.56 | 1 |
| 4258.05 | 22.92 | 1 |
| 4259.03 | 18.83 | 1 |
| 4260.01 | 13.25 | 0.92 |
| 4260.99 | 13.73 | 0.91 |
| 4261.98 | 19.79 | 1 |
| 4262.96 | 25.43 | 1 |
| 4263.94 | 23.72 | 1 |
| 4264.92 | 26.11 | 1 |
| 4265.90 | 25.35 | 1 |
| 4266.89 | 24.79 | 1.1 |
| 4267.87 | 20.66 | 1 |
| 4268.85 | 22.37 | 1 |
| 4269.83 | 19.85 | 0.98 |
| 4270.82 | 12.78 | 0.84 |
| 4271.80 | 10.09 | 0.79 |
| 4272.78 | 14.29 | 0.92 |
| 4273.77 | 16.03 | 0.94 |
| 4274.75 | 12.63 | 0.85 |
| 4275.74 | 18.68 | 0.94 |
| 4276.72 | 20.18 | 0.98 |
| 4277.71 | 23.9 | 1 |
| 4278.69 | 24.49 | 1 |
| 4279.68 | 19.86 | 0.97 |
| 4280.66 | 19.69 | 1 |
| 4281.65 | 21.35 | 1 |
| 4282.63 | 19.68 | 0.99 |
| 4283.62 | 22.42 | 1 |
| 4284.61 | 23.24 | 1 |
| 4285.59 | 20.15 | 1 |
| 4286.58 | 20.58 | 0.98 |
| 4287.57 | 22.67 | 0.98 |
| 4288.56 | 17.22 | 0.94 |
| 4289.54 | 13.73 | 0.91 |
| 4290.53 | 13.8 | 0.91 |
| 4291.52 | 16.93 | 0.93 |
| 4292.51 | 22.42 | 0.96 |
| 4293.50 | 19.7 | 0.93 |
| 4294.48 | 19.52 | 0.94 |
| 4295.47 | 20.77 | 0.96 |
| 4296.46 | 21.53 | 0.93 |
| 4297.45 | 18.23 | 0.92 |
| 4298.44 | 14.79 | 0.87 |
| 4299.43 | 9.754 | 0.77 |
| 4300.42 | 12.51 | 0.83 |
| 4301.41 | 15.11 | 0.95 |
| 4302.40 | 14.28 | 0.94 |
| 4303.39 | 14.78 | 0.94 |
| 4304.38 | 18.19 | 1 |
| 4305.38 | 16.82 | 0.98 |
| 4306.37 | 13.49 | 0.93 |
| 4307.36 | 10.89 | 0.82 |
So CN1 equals 0.07 mag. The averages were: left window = 22.4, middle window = 20.1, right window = 19.9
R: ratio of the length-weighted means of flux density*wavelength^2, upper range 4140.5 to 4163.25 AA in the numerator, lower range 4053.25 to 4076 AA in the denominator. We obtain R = 1.2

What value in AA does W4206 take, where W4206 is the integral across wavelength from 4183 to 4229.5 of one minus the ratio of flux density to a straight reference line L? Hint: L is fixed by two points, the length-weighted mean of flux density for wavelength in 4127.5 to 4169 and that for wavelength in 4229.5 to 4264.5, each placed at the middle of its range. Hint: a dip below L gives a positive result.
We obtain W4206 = 1.9 AA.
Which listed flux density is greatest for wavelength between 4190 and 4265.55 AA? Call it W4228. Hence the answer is 26.59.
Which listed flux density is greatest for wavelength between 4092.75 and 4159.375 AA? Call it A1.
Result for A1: 26.66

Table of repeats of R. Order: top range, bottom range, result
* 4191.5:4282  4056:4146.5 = 1.04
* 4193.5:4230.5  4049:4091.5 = 1.05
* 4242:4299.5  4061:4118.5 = 1.04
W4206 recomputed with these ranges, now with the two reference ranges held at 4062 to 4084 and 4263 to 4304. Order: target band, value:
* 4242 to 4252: -1.6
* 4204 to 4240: -2.2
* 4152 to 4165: -2.1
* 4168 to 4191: -2.2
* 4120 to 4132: -3.0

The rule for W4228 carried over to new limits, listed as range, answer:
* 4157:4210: 25.71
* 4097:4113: 23.59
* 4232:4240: 21.39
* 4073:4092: 27.04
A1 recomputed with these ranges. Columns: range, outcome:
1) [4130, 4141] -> 24.13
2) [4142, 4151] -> 22.1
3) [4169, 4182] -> 23.97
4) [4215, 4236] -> 25.27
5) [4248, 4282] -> 26.56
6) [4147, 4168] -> 24.36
